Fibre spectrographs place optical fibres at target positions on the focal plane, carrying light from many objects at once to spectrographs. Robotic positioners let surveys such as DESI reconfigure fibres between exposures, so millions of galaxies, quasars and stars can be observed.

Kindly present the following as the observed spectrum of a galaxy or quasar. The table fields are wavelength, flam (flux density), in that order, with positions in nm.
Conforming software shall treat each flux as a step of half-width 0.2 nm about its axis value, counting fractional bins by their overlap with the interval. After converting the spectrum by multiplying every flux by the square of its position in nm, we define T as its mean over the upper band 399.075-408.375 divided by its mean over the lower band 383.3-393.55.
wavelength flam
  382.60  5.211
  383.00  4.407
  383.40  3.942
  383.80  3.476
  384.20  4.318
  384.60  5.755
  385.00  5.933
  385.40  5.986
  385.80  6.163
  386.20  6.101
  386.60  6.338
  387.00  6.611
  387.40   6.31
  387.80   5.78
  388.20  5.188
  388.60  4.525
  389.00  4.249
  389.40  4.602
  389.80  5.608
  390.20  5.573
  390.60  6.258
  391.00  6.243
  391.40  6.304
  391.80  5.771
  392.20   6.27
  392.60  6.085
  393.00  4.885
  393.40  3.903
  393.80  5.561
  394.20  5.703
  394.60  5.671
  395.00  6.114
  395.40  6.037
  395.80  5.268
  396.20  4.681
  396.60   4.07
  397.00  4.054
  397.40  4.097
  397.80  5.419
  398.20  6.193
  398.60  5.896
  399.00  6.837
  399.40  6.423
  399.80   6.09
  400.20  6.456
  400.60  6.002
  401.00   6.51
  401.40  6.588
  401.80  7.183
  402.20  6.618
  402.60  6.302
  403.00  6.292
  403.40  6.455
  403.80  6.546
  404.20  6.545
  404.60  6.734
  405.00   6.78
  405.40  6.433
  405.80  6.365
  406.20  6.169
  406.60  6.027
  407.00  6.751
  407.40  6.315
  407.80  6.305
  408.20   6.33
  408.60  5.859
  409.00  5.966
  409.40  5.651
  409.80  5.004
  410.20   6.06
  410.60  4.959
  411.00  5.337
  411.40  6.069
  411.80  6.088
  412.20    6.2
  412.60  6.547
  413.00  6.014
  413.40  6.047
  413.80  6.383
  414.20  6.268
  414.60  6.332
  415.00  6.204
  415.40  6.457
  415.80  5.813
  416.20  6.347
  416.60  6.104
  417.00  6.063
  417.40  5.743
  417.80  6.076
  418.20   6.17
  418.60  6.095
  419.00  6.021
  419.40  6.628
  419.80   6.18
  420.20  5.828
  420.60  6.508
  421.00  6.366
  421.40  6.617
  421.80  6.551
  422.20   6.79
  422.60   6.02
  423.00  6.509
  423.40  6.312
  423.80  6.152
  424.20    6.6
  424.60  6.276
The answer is 1.3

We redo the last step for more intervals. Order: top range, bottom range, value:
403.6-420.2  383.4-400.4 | 1.23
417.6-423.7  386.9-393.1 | 1.30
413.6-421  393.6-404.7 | 1.14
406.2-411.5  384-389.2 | 1.17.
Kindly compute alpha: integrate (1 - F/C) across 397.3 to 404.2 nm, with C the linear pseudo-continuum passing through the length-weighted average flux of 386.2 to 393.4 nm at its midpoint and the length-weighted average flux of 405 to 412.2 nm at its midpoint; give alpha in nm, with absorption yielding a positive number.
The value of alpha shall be -0.484 nm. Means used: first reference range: 5.64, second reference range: 6.01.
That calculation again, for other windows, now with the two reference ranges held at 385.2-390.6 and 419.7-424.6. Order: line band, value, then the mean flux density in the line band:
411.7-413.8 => -0.01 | 6.2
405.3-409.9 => -0.04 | 6.11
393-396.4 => 0.26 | 5.34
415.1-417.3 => 0.04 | 6.14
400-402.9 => -0.29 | 6.51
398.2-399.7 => -0.12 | 6.34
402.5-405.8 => -0.29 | 6.51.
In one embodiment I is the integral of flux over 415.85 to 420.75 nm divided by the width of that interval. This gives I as 6.13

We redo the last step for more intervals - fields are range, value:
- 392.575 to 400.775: 5.48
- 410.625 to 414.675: 6.07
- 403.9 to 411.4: 6.09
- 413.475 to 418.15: 6.16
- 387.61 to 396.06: 5.5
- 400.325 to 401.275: 6.3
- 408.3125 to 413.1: 5.82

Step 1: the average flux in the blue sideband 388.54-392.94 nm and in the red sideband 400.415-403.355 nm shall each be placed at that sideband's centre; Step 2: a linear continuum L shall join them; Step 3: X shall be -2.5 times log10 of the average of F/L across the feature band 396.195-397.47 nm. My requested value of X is 0.41 mag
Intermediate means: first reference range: 5.6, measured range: 4.17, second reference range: 6.5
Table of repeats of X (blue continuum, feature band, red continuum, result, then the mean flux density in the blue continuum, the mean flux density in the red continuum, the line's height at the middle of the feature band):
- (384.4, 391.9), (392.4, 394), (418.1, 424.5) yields 0.145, 5.75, 6.34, 5.84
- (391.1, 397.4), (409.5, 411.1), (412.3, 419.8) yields 0.115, 5.33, 6.18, 5.96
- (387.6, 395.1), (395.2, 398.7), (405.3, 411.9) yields 0.119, 5.48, 5.97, 5.64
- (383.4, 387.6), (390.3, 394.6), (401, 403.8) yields 0.057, 5.62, 6.57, 6.01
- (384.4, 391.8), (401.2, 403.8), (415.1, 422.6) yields -0.103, 5.75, 6.24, 5.98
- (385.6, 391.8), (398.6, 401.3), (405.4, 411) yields -0.087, 5.73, 5.97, 5.87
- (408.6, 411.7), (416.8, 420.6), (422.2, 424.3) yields -0.003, 5.61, 6.35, 6.09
